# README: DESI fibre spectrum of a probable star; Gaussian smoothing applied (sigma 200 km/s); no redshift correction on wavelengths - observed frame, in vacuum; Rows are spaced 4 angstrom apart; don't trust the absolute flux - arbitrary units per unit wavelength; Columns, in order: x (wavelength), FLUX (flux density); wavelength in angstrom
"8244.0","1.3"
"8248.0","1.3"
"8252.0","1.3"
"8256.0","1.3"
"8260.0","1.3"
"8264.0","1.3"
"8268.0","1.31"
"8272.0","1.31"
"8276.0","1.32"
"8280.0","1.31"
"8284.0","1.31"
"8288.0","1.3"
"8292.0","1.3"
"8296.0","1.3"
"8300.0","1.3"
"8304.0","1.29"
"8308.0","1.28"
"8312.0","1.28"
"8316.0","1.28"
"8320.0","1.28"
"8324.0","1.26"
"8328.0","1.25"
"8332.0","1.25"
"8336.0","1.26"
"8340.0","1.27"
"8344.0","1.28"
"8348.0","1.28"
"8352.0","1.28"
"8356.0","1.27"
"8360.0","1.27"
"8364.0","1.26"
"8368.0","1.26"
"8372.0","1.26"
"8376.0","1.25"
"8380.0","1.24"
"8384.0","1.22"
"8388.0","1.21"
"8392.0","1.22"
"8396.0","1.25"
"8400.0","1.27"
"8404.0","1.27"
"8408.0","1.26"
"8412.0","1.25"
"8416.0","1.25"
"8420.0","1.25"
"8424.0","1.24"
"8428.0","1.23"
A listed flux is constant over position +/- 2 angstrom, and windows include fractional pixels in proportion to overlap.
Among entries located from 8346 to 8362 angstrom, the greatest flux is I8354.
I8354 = 1.28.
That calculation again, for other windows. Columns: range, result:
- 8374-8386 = 1.25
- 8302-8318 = 1.29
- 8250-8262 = 1.3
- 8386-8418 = 1.27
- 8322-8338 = 1.26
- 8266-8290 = 1.32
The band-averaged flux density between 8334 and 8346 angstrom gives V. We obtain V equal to 1.27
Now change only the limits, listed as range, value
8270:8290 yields 1.31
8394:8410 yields 1.26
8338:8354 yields 1.28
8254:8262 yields 1.3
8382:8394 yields 1.22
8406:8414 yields 1.25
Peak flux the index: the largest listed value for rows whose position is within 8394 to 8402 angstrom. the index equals 1.27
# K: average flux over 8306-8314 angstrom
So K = 1.28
